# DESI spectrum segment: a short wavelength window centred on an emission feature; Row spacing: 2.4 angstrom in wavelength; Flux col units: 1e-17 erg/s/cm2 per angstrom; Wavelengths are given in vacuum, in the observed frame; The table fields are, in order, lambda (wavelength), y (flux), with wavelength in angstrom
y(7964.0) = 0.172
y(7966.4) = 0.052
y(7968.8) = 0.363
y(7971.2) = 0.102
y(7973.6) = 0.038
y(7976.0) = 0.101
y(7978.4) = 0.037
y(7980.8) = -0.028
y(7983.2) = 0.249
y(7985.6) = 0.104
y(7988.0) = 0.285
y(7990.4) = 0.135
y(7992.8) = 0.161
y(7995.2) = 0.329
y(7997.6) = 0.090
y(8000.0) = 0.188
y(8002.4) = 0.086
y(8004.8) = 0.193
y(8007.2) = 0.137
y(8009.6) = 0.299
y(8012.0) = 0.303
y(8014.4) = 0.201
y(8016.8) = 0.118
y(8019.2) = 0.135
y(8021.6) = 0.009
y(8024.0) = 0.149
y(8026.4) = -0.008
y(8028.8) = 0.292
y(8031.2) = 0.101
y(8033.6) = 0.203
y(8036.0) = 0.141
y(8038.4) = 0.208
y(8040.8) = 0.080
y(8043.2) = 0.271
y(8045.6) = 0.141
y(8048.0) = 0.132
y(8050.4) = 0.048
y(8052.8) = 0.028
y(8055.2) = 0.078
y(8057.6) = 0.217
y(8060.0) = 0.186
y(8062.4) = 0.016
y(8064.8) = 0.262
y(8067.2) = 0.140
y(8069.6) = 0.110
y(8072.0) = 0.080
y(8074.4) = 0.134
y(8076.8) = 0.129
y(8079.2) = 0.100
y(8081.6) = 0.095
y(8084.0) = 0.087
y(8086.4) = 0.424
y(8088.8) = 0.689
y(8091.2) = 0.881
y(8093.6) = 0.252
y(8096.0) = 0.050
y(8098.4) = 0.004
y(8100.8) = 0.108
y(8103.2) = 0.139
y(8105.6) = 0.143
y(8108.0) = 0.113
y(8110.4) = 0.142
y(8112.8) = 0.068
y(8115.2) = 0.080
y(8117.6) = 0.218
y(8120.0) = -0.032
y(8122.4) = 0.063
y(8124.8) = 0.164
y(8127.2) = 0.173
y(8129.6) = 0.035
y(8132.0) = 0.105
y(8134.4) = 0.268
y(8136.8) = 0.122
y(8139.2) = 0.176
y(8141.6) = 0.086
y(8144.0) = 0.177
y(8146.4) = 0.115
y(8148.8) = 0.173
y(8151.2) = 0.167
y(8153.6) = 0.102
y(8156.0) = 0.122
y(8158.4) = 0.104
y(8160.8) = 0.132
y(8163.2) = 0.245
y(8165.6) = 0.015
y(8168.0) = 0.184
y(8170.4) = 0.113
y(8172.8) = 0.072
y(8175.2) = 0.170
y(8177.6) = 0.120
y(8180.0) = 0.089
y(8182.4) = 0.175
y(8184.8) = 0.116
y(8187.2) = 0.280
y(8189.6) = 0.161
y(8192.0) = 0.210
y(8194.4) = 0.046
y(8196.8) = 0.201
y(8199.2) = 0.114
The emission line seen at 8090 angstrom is [O III] 5007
